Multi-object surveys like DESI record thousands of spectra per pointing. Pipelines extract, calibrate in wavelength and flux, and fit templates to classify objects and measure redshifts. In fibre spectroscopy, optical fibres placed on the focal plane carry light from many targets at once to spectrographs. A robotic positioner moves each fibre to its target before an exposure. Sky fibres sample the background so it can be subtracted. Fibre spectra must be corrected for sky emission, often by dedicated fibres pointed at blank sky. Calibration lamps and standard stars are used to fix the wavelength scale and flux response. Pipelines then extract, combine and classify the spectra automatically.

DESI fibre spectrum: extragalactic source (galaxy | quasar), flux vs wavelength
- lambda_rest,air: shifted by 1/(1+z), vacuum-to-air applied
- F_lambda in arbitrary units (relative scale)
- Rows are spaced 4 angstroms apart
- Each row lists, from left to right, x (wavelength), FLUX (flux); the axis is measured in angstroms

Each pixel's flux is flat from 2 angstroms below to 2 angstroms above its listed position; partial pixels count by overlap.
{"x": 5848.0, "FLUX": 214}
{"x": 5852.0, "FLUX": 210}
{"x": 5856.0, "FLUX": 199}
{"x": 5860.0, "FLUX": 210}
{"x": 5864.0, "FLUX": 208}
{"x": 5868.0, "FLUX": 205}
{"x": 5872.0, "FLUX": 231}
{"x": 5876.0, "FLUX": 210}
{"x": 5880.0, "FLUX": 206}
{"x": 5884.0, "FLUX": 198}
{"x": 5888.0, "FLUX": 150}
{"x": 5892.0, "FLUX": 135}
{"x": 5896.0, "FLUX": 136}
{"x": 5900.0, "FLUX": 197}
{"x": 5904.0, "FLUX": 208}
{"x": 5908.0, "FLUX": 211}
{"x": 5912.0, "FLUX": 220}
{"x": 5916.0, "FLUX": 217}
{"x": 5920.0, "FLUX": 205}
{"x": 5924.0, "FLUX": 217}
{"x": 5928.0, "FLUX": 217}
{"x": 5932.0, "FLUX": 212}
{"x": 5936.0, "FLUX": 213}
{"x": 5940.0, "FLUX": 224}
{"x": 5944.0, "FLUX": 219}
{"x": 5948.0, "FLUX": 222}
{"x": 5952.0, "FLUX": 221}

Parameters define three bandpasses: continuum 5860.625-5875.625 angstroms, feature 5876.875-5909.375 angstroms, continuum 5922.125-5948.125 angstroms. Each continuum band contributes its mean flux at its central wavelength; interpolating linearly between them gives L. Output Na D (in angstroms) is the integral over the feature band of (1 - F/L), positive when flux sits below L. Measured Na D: 5.22 angstroms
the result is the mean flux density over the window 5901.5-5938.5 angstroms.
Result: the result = 213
